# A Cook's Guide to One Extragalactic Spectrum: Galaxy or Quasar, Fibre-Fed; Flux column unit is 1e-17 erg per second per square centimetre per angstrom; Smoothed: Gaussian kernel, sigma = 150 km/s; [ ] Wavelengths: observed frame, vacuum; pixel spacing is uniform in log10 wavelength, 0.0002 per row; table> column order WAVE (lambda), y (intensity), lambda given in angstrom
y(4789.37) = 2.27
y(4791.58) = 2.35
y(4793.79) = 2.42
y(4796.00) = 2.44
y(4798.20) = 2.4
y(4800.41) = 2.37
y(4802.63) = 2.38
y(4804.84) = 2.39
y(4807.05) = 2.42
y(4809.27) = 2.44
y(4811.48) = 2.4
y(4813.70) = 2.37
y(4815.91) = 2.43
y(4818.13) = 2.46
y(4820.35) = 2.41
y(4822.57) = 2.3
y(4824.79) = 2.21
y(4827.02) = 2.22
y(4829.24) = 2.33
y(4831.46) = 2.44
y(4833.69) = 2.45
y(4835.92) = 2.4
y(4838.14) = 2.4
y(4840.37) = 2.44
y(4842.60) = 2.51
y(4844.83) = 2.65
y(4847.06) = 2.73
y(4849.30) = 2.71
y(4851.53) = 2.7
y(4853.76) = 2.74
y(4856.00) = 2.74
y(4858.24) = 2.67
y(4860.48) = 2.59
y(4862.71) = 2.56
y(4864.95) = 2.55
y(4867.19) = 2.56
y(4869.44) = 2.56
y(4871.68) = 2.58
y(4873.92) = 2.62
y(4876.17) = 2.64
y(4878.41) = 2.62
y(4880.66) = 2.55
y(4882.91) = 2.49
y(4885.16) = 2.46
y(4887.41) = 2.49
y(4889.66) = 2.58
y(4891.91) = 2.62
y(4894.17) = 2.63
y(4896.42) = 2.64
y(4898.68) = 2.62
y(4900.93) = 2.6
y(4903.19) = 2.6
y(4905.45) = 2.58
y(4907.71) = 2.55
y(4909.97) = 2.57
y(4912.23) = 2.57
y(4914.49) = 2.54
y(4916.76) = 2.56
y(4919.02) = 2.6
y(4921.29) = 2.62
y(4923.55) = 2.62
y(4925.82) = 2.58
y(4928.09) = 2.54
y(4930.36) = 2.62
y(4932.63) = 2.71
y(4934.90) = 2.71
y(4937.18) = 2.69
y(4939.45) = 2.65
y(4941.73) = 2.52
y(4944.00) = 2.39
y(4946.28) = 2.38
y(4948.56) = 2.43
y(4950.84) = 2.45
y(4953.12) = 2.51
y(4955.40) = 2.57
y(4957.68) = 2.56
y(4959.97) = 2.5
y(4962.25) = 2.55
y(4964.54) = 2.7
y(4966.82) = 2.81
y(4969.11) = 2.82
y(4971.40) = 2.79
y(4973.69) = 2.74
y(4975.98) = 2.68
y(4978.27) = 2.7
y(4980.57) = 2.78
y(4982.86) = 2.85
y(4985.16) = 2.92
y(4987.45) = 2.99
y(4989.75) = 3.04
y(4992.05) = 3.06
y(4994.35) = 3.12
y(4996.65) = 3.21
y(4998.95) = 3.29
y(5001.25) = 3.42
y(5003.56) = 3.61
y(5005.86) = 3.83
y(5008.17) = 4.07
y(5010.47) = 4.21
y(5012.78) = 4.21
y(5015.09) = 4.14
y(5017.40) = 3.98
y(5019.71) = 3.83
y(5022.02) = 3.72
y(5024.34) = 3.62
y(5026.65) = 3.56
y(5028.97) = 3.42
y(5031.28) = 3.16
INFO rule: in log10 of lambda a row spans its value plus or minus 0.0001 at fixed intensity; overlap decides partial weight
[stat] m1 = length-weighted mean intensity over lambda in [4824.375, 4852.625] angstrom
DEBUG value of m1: 2.48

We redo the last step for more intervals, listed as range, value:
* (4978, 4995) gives 2.94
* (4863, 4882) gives 2.58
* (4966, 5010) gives 3.11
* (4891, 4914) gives 2.6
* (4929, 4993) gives 2.68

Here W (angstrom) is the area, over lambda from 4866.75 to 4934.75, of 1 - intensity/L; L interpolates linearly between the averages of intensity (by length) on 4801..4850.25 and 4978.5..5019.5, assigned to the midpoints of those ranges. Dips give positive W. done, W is 6.7 angstrom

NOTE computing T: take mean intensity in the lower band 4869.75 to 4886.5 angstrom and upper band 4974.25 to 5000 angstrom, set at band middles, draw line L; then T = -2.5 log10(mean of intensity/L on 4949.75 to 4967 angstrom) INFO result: 0.12 mag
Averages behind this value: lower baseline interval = 2.56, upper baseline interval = 2.96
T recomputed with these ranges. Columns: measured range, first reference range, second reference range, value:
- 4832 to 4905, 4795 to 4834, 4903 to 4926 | -0.041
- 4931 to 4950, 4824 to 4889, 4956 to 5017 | 0.147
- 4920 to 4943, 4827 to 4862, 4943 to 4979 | -0.015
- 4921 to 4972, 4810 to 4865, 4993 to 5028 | 0.249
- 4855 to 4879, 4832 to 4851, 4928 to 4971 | -0.024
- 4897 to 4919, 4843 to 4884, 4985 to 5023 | 0.137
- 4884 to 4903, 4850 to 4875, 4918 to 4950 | 0.010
